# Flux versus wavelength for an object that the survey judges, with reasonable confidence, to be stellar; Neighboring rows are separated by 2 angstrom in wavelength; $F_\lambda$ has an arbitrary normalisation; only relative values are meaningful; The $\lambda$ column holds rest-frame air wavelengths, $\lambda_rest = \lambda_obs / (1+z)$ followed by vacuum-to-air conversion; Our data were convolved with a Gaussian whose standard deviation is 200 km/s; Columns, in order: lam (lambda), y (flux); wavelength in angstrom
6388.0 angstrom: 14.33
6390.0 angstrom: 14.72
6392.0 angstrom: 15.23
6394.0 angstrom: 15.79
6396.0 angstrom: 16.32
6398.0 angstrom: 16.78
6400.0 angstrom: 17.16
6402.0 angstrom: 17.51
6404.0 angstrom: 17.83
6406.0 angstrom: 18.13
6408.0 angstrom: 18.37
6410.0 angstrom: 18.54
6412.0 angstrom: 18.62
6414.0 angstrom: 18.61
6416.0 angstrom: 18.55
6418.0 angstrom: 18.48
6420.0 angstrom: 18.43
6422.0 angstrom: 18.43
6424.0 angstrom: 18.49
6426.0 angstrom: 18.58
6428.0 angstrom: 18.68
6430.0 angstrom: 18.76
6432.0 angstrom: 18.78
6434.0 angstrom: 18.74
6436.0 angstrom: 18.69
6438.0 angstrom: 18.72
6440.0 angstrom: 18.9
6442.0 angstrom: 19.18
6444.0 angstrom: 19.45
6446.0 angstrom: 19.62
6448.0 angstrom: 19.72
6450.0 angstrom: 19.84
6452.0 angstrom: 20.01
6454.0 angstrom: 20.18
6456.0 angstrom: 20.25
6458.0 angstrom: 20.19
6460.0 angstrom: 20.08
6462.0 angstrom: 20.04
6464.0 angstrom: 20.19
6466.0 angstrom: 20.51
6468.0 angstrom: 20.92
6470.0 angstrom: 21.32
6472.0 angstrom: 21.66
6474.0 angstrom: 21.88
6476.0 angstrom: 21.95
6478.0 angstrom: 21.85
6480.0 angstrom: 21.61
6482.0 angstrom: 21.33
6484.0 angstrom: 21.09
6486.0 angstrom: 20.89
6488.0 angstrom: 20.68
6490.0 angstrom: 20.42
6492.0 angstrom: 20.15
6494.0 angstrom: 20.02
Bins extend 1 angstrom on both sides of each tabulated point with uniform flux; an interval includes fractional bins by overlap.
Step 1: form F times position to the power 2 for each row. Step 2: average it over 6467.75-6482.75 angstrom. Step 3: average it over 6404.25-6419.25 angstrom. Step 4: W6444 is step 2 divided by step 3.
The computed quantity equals 1.2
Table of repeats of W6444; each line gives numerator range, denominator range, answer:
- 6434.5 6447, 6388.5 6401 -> 1.21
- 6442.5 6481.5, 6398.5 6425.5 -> 1.15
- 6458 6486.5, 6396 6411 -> 1.22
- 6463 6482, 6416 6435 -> 1.16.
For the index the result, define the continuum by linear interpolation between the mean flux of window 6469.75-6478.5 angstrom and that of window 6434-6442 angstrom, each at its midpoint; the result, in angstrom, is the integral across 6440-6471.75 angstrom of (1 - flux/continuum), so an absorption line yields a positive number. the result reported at 0.3 angstrom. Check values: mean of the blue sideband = 18.8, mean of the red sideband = 21.8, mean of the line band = 20.1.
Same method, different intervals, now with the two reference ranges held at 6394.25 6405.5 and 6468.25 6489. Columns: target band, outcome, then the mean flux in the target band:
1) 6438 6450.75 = 0.1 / 19.4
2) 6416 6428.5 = -0.1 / 18.5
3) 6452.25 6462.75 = 0.1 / 20.1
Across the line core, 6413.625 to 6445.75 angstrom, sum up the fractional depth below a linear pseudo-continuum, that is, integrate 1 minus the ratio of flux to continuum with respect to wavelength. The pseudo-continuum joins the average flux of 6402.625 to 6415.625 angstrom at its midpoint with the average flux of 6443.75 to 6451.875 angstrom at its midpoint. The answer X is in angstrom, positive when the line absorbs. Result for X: 0.6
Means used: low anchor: 18.3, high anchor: 19.7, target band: 18.7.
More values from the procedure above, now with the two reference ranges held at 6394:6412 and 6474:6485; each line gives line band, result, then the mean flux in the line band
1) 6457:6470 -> 0.22 angstrom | 20.4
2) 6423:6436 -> 0.19 angstrom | 18.7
